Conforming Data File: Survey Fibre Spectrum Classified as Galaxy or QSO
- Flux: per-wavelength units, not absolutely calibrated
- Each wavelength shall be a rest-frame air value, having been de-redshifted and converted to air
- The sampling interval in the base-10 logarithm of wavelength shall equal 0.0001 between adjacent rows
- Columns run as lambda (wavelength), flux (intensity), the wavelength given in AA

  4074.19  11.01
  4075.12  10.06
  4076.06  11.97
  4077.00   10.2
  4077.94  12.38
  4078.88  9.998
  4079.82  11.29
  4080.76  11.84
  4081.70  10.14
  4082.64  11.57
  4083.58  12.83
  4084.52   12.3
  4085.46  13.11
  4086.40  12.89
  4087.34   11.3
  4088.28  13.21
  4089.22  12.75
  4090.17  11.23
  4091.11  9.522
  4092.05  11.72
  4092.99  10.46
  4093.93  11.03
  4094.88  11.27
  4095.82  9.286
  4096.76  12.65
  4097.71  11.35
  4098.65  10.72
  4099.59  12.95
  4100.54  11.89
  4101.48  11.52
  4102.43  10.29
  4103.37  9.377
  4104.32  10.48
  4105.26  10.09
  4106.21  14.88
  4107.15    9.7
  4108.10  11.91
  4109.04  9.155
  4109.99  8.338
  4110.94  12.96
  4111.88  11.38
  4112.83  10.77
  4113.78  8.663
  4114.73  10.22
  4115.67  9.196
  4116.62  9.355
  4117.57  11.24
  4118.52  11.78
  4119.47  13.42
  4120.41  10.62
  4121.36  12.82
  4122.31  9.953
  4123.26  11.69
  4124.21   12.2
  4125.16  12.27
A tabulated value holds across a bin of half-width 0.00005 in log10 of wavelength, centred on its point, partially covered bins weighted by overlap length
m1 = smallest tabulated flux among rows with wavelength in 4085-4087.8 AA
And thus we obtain 11.3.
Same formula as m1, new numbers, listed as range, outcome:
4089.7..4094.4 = 9.522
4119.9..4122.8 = 9.953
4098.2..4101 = 10.72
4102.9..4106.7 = 9.377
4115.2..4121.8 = 9.196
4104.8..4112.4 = 8.338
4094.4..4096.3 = 9.286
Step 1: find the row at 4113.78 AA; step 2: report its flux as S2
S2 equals 8.663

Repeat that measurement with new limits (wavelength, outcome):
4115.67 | 9.196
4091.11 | 9.522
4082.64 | 11.57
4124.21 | 12.2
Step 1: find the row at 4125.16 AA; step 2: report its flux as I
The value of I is 12.27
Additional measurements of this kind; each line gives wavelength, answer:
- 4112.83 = 10.77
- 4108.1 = 11.91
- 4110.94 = 12.96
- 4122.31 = 9.953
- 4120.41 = 10.62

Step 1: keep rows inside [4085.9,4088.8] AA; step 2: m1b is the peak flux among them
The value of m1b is 13.21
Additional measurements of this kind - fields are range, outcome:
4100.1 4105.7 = 11.89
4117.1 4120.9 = 13.42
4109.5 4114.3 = 12.96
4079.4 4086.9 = 13.11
